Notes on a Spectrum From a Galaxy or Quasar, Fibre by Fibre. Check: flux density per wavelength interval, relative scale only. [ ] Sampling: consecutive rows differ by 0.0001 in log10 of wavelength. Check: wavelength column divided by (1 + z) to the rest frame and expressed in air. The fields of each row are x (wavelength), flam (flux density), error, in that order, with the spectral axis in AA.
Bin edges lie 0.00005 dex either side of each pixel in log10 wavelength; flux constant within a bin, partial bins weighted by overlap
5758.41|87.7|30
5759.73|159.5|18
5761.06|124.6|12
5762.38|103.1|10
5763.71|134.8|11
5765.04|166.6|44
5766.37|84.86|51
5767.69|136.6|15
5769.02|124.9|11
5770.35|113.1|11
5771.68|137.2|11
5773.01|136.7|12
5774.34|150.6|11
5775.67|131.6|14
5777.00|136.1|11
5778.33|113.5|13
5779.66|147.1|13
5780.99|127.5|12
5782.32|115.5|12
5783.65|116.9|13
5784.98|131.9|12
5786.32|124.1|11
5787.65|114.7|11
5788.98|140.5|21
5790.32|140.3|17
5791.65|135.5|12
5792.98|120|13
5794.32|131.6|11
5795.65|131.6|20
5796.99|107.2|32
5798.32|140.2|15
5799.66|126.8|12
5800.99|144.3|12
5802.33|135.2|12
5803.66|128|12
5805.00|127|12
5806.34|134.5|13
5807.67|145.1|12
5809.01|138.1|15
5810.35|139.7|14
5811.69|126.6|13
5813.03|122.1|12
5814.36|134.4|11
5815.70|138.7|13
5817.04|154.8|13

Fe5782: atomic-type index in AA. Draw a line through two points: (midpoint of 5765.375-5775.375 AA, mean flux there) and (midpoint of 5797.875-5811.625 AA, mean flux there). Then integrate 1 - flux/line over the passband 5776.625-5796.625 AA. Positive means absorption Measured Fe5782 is 0.5 AA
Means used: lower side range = 128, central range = 128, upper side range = 135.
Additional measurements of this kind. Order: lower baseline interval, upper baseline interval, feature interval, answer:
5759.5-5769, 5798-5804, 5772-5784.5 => 0.00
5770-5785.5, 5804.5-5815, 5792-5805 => 0.29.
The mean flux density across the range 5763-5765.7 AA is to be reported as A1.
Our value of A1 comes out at 150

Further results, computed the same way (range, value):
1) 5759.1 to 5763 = 129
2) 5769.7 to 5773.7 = 129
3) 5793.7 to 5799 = 128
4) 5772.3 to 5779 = 134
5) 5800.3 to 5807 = 134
